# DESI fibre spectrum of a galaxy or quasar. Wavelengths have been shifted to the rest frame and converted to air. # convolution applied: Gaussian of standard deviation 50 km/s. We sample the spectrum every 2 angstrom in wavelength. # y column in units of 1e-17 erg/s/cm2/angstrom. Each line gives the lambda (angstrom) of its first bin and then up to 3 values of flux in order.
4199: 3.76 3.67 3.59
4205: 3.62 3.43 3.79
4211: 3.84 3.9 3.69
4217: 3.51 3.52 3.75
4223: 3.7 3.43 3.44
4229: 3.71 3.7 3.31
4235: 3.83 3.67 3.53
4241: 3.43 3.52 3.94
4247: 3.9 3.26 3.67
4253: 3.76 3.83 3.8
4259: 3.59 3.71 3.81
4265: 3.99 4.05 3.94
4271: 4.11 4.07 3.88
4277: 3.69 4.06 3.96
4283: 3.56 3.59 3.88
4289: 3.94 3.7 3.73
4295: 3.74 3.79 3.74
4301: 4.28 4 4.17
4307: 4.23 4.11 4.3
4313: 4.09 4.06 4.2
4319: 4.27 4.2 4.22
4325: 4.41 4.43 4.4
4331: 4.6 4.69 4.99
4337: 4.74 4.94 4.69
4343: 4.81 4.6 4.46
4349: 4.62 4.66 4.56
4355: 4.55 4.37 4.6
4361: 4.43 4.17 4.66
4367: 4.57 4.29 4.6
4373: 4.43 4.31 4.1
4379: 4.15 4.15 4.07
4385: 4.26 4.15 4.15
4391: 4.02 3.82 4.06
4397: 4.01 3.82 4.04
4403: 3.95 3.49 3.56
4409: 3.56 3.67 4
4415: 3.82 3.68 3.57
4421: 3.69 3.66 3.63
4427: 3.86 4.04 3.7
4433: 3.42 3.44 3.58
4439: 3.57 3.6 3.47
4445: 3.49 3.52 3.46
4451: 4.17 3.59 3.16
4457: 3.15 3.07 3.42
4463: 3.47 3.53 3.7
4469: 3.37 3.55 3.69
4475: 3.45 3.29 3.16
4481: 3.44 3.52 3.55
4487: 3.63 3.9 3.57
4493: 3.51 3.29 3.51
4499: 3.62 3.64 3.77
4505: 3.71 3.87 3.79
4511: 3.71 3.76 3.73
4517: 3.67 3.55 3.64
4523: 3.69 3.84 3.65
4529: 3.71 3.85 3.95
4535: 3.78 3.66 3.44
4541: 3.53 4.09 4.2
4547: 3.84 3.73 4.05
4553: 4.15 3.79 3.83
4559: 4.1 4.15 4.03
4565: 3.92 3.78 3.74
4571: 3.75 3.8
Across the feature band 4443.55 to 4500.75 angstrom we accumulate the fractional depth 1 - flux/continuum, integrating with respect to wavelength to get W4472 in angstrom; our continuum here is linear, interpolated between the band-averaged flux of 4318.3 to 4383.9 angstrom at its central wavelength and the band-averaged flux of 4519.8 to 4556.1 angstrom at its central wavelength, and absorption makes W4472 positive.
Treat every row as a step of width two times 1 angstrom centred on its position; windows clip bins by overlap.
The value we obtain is 7.8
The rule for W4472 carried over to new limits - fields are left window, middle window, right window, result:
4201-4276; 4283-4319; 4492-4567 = -2.4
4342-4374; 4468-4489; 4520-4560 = 3.0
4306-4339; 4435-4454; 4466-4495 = 0.6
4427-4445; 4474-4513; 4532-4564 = 1.8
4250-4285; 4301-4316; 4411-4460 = -1.4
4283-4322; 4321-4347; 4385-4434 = -4.4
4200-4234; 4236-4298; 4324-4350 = 4.1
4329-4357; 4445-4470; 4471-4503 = 1.9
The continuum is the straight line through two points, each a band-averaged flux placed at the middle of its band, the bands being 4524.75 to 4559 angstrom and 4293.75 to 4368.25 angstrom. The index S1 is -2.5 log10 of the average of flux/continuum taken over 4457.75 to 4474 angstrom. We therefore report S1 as 0.163 mag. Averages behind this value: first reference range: 4.39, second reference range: 3.84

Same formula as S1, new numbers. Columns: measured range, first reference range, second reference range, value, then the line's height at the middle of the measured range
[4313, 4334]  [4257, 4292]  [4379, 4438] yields -0.13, 3.84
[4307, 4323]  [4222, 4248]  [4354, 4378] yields -0.02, 4.11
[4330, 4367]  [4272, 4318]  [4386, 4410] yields -0.18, 3.91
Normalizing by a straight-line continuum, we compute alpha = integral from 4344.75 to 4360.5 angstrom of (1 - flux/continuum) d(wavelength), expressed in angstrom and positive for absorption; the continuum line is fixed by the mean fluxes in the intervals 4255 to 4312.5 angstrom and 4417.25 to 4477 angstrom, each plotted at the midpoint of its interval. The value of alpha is -3.3 angstrom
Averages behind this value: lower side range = 3.91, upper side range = 3.55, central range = 4.55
